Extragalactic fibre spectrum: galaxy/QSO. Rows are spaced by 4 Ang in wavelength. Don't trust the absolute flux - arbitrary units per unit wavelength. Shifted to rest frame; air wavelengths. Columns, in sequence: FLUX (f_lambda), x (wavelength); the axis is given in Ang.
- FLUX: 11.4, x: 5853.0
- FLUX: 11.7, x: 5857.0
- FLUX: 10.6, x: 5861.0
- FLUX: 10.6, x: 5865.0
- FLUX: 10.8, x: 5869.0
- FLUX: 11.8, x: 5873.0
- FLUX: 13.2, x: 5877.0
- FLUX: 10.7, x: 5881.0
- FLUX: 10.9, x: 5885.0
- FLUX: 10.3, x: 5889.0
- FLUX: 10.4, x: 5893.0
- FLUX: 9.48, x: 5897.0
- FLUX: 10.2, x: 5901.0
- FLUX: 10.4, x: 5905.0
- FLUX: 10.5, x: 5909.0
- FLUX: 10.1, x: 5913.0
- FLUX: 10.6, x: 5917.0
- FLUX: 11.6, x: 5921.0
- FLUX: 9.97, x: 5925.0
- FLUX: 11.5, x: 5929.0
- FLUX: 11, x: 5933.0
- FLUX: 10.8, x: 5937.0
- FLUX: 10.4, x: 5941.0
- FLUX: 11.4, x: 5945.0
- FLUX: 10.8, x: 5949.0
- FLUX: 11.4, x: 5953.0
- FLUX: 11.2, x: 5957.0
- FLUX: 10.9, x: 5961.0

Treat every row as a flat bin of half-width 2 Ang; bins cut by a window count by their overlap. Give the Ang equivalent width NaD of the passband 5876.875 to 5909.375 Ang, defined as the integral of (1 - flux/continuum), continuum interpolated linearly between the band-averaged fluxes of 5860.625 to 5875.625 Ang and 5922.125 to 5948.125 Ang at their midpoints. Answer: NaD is 1.37 Ang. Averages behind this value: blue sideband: 11.1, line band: 10.5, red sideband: 10.9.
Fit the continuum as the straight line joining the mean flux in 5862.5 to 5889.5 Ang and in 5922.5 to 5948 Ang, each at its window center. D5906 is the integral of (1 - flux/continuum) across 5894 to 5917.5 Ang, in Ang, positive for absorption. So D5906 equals 1.8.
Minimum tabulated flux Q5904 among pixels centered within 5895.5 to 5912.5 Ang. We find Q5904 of 9.48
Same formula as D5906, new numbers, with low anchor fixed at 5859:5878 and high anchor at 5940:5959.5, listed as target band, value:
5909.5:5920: 0.6 Ang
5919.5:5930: 0.2 Ang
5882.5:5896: 0.9 Ang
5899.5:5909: 0.7 Ang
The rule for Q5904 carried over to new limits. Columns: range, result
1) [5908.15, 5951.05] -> 9.97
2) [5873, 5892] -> 10.3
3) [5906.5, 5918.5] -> 10.1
